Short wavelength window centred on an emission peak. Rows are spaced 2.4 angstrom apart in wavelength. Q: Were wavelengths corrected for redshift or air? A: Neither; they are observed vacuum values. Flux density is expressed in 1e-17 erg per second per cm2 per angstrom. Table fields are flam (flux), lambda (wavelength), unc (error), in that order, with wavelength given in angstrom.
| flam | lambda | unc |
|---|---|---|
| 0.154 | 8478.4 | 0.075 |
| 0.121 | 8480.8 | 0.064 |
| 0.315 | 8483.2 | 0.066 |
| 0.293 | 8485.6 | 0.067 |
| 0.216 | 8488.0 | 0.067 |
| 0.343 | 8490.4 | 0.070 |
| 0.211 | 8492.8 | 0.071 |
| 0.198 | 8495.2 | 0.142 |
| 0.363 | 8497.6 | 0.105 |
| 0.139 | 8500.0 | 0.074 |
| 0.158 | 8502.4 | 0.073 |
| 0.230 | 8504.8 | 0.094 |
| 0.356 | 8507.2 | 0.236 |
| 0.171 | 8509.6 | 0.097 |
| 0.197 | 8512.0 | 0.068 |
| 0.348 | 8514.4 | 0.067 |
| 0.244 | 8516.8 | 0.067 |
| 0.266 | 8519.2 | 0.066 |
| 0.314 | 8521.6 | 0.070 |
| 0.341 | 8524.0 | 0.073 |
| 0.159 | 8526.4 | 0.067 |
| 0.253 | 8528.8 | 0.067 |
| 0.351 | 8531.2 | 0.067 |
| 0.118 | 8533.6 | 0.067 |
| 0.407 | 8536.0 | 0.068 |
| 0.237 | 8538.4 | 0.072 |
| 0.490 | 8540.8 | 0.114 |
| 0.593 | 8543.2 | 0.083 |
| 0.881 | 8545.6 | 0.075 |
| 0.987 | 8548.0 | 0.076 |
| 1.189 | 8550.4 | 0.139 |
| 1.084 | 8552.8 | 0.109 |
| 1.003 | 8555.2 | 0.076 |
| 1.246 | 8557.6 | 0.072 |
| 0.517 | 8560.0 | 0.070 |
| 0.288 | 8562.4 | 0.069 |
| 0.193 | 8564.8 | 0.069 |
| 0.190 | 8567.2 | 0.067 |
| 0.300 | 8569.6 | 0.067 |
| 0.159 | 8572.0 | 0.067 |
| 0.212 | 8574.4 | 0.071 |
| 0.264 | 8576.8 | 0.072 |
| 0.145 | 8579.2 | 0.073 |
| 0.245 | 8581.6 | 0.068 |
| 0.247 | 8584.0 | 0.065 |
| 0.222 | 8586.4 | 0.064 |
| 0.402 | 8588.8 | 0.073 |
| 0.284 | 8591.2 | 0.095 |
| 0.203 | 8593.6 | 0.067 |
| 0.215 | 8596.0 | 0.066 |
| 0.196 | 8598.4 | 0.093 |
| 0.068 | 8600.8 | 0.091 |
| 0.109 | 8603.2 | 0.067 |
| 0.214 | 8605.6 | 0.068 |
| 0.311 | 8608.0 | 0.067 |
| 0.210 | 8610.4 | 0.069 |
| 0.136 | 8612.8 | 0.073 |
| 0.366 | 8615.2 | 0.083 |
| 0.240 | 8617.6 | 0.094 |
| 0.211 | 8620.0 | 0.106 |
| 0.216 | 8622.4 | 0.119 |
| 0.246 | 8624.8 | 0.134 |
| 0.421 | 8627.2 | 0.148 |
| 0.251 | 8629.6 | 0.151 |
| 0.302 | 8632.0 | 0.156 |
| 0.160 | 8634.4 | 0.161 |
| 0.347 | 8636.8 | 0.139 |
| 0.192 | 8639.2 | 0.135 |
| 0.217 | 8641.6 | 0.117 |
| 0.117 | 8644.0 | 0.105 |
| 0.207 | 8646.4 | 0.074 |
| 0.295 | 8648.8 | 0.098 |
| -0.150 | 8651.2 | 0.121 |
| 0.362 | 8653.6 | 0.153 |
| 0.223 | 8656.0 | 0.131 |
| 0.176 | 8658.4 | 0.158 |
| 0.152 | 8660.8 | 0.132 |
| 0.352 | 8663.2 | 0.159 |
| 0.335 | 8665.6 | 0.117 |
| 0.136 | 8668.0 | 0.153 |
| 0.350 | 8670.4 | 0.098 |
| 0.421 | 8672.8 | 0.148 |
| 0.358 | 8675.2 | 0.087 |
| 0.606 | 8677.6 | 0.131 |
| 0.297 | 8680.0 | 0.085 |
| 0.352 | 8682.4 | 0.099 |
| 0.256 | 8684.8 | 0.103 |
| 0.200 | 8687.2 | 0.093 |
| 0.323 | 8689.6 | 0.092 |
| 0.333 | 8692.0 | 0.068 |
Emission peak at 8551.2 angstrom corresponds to [O II] 3727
